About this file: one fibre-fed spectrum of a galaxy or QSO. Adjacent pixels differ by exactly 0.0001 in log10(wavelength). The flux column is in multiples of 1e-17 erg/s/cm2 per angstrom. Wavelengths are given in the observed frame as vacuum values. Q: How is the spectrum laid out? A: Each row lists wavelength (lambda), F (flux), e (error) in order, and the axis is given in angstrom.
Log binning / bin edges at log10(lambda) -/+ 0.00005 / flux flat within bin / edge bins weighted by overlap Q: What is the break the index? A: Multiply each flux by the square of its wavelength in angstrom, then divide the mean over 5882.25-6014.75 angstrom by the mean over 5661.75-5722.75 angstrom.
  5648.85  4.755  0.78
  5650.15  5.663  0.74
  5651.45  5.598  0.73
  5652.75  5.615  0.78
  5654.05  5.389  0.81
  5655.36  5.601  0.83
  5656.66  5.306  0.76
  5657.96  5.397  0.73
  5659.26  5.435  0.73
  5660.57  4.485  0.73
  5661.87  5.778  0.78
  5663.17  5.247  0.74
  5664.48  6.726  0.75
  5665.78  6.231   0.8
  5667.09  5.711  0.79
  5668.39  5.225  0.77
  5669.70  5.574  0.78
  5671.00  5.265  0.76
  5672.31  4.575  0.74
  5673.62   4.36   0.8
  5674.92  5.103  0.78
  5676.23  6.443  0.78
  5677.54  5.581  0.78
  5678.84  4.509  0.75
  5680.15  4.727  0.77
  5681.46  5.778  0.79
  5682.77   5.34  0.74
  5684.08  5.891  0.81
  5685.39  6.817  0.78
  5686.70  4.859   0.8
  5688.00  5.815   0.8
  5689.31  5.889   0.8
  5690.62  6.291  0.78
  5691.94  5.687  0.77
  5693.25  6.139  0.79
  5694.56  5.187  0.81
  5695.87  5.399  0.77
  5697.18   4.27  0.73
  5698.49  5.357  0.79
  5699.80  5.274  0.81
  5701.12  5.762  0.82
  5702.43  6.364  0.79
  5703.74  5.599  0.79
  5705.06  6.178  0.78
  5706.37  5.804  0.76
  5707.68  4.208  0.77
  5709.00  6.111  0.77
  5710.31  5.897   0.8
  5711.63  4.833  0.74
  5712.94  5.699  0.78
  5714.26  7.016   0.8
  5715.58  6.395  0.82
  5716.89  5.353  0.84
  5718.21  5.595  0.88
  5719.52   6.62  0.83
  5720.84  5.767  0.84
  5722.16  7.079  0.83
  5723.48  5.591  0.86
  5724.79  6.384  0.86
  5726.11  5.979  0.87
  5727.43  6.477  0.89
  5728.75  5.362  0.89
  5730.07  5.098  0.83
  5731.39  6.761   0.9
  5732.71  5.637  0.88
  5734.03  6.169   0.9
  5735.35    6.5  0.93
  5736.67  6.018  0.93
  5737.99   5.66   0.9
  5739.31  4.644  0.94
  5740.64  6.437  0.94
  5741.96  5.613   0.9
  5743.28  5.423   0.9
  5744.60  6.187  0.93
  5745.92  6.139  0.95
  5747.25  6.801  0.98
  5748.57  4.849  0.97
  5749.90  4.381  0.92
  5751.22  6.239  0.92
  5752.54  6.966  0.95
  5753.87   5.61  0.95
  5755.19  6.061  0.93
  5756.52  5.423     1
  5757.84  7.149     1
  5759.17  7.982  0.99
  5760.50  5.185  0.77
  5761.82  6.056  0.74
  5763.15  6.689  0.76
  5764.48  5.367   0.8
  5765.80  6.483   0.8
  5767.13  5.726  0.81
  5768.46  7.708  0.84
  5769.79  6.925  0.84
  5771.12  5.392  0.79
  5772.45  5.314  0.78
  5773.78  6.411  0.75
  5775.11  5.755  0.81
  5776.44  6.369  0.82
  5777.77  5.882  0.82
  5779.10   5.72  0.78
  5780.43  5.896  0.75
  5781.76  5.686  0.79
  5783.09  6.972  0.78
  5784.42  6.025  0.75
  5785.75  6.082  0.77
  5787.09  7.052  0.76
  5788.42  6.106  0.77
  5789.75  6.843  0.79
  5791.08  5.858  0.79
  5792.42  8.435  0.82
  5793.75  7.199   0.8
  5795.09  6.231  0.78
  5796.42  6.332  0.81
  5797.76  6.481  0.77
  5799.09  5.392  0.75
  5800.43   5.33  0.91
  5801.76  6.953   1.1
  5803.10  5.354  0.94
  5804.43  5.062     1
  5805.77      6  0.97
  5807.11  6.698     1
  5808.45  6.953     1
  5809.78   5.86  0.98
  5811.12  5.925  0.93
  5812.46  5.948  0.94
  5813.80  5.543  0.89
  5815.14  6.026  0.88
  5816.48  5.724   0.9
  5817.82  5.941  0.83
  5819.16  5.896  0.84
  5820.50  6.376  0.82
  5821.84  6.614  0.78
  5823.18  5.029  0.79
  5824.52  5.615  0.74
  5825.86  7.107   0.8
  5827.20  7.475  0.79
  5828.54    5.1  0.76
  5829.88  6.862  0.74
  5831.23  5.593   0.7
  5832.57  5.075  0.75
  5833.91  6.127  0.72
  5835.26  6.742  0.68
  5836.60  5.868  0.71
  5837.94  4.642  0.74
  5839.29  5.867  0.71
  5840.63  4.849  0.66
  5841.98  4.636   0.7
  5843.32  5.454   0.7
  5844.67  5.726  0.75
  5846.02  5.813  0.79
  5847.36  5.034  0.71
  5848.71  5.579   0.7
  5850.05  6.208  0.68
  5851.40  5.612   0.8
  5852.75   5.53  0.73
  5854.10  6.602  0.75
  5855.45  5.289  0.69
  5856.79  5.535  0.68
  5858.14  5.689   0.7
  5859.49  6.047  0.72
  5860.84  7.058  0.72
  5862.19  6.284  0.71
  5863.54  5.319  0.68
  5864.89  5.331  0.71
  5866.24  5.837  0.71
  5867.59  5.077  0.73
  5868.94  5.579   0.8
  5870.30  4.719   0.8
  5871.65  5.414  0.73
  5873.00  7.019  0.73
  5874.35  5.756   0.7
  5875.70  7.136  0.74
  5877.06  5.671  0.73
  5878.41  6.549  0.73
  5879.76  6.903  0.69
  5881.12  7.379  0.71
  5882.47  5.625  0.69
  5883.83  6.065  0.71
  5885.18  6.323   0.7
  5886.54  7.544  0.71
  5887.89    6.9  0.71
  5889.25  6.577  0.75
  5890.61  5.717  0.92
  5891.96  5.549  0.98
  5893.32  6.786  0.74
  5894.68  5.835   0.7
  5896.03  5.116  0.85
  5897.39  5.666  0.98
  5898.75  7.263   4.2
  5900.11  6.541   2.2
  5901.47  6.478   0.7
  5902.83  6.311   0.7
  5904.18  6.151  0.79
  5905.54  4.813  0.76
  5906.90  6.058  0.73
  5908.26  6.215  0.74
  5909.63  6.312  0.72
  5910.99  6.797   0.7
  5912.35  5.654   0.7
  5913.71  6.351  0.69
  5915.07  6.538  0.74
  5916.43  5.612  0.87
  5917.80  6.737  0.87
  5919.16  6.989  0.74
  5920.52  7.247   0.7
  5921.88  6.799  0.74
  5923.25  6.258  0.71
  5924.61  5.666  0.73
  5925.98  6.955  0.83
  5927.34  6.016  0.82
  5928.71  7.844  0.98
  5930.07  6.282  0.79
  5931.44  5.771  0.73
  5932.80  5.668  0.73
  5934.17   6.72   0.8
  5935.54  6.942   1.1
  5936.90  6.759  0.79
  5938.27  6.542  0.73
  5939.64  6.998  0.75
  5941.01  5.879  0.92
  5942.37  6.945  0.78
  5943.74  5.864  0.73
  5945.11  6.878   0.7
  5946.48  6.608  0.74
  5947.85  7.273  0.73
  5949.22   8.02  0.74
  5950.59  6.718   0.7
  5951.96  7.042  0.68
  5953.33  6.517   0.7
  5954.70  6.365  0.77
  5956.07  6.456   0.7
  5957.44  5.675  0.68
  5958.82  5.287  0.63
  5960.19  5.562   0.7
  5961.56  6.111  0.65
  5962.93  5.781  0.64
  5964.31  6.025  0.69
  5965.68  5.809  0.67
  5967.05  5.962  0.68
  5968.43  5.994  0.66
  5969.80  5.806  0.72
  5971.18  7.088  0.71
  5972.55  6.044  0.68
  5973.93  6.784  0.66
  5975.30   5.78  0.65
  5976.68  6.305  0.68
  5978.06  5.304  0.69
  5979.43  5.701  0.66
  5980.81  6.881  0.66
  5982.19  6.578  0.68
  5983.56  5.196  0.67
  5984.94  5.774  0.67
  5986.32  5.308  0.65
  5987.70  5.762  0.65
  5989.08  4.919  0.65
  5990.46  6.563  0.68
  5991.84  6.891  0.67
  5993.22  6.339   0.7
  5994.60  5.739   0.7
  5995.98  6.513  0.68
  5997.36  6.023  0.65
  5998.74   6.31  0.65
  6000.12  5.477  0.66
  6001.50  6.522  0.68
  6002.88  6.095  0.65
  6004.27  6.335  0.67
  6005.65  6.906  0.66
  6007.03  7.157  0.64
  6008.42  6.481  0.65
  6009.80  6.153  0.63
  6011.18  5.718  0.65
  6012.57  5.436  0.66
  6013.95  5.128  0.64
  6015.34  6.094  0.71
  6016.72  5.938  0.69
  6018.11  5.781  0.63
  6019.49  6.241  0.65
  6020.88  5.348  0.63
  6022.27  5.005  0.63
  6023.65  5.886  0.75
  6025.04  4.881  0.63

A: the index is 1.2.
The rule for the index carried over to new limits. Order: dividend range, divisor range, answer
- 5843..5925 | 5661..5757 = 1.13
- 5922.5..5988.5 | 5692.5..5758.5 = 1.16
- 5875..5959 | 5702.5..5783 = 1.14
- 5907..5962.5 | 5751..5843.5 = 1.11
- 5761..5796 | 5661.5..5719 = 1.16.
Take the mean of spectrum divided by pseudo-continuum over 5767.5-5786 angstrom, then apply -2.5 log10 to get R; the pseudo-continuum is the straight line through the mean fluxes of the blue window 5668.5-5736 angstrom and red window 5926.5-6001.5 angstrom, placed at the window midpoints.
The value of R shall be -0.05 mag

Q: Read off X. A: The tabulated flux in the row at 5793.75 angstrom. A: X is 7.199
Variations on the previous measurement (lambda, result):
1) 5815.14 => 6.026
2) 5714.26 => 7.016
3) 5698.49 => 5.357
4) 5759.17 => 7.982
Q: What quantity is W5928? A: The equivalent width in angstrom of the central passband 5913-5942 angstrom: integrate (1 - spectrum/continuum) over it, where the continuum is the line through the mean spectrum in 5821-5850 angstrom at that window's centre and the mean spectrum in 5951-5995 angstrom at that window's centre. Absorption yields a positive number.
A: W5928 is -2.7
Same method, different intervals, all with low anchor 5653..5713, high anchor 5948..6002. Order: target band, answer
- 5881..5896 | -0.89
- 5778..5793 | -1.76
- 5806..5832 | -1.42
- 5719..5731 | -0.98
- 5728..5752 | -0.67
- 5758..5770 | -1.67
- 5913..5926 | -1.03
